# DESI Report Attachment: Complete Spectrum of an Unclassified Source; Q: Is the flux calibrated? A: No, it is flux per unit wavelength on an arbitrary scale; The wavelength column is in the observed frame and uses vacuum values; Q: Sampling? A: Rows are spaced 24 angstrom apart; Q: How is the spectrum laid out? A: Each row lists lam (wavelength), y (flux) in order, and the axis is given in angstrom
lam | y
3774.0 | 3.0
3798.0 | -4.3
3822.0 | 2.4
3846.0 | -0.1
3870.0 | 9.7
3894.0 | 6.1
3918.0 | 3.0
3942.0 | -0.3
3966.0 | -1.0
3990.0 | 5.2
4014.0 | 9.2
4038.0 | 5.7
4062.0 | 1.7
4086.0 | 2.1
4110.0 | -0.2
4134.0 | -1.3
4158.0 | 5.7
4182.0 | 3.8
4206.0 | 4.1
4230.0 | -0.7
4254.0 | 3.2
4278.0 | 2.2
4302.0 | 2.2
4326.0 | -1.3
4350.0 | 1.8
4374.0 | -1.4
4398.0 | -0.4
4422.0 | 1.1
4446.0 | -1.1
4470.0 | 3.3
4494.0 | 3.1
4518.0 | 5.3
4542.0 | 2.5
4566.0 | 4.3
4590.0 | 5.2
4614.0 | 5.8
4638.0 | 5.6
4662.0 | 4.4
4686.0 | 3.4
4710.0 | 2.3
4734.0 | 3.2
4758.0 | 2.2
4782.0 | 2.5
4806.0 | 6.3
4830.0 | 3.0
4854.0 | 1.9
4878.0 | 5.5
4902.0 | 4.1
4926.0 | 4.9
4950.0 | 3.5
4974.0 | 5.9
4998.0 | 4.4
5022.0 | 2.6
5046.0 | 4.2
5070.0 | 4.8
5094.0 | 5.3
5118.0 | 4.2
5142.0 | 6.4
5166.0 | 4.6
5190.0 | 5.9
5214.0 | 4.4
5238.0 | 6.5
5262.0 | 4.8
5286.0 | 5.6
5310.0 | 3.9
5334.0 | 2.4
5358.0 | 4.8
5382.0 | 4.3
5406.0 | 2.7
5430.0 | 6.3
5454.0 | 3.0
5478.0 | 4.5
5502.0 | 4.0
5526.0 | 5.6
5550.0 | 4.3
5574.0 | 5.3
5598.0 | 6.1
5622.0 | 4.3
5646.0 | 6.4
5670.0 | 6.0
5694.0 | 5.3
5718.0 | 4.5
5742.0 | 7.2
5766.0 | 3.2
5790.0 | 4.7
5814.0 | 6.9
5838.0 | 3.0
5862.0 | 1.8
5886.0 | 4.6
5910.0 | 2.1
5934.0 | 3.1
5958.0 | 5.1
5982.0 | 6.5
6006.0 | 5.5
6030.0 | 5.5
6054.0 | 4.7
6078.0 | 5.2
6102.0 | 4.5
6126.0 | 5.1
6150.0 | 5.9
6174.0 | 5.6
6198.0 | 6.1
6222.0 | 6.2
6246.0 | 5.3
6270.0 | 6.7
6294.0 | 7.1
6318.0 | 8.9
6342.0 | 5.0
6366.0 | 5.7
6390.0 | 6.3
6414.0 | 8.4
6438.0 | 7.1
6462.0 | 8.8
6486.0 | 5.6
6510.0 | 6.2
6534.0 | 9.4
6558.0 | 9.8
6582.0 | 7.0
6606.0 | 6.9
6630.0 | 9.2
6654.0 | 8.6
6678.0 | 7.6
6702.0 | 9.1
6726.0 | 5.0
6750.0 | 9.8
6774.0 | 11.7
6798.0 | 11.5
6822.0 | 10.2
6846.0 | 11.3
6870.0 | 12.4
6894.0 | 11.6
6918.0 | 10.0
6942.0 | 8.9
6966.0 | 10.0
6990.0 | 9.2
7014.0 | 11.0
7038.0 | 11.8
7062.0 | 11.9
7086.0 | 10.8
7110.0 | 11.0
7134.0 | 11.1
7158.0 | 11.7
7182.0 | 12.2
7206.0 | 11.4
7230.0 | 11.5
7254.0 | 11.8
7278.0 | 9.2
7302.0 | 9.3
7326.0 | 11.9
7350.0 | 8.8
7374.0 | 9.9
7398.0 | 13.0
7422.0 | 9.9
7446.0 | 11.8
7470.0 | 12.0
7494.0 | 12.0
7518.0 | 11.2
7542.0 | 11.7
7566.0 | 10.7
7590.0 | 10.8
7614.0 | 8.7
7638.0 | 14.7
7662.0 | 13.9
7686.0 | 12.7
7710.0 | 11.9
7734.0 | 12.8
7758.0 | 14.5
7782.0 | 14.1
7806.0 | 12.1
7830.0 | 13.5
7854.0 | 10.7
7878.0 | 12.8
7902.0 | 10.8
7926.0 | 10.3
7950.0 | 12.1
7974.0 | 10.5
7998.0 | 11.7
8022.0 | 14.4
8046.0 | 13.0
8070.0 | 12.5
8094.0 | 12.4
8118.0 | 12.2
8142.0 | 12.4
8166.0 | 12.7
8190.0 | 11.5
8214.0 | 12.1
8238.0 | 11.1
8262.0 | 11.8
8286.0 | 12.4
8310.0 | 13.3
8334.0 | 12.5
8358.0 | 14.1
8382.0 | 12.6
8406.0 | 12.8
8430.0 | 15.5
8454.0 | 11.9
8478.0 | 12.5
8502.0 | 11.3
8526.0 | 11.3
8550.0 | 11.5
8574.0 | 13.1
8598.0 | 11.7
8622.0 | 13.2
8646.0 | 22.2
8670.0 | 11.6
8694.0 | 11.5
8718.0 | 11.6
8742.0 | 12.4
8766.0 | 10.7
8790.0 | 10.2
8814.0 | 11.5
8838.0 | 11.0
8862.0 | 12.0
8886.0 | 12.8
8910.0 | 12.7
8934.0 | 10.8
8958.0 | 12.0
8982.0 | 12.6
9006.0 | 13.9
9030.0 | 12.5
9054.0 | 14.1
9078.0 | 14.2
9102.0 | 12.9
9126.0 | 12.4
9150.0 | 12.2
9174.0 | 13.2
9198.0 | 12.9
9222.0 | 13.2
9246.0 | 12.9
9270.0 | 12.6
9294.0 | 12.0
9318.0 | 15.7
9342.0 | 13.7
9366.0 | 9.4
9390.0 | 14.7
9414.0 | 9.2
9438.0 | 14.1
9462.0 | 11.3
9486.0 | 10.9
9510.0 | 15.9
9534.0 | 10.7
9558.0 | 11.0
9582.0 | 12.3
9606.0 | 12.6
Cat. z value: 0.69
